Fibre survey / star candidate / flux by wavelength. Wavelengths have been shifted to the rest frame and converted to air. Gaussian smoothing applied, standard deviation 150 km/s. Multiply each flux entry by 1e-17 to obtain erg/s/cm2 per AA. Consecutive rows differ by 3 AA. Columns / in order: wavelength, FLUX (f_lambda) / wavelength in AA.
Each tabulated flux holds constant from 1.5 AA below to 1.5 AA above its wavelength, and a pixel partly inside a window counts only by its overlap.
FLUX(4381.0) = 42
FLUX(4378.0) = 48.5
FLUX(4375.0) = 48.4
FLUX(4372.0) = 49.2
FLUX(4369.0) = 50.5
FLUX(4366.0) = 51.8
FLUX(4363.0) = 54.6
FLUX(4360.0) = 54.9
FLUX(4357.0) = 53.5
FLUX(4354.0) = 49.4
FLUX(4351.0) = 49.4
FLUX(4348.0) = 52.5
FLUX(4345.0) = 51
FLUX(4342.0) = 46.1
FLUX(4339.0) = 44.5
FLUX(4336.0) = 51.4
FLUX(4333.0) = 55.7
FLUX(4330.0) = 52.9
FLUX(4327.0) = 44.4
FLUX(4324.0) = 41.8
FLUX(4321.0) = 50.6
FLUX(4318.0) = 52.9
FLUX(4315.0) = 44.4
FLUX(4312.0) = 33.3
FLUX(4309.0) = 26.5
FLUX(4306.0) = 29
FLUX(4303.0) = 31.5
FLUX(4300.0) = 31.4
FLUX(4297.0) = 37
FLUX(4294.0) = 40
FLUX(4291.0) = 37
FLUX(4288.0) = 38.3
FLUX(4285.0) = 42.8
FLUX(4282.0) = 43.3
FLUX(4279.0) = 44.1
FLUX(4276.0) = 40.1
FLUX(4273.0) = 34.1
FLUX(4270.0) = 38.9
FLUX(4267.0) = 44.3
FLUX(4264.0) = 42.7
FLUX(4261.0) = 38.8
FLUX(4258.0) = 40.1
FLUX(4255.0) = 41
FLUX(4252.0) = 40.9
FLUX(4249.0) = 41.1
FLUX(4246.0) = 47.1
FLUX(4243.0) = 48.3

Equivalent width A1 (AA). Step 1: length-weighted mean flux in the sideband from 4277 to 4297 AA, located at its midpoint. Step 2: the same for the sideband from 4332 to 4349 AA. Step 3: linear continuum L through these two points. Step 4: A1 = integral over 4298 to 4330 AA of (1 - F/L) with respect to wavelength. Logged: 4.5 AA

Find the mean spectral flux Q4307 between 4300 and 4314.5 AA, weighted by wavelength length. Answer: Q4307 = 31.2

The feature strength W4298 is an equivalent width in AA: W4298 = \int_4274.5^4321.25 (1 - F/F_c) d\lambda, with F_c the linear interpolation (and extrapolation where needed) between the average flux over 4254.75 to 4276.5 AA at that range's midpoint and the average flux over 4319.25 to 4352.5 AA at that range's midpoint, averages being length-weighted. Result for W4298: 5.8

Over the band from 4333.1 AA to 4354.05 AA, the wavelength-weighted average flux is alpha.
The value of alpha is 49.6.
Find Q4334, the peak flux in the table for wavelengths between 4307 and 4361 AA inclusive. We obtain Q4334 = 55.7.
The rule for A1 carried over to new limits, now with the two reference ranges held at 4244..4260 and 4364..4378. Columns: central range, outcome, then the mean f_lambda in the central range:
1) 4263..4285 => 1.23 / 41.2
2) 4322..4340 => -0.48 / 48.6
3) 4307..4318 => 2.20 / 36.9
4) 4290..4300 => 1.76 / 37.1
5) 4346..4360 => -0.80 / 51.6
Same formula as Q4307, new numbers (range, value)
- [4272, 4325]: 38.8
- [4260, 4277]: 39.8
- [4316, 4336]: 49.7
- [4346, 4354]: 50.7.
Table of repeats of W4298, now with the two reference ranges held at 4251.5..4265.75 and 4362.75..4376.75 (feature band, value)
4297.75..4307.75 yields 3.0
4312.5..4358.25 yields -1.4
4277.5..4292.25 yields 0.6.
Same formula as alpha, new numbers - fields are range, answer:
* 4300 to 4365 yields 45.9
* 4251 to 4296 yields 40.4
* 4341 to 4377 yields 51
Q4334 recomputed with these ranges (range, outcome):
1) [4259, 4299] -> 44.3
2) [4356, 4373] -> 54.9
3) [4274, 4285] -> 44.1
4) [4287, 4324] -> 52.9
